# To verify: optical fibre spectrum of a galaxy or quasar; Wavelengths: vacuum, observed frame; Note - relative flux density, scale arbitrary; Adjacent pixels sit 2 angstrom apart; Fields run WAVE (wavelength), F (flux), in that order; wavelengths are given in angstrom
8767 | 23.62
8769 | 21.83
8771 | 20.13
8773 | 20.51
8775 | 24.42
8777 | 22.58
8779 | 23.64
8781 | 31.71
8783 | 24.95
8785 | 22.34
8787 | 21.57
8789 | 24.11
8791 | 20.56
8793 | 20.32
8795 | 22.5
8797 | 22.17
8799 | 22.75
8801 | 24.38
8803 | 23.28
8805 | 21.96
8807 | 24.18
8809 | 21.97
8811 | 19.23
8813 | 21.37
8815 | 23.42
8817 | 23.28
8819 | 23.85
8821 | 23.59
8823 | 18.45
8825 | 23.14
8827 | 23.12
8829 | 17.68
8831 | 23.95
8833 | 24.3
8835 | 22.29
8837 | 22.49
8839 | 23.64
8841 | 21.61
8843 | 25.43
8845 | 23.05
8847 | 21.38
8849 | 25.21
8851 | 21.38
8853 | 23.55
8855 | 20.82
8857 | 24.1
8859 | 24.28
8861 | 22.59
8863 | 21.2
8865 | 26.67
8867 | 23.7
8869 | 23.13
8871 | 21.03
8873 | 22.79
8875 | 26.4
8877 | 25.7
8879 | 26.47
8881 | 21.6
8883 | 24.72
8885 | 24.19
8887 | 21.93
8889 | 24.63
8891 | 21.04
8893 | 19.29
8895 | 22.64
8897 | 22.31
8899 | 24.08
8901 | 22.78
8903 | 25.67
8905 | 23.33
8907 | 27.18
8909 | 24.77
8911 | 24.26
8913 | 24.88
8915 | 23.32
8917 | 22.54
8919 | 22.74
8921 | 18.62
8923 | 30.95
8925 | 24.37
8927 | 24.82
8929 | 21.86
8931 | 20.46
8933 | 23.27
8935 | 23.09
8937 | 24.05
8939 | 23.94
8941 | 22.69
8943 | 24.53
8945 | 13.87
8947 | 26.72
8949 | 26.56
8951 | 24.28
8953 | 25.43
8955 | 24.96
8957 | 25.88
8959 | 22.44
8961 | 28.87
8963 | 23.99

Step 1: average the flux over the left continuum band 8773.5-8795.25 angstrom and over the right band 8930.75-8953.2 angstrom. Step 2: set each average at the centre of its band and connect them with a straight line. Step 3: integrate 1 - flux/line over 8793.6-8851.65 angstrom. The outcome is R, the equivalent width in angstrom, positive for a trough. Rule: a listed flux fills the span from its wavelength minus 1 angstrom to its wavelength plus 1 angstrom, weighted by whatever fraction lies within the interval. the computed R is 2.10 angstrom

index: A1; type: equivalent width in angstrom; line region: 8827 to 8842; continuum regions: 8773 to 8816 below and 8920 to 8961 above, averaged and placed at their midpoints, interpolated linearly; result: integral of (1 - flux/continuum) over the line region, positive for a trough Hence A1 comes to 0.5 angstrom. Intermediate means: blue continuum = 23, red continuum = 23.8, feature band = 22.3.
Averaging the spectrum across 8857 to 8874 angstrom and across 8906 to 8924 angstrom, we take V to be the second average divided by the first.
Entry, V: 1.0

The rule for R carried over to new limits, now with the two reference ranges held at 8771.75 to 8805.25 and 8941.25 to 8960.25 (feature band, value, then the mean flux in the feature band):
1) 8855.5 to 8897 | 0.4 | 23.3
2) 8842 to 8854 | 0.0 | 23.3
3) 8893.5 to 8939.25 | 0.1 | 23.7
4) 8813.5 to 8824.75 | 0.4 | 22.5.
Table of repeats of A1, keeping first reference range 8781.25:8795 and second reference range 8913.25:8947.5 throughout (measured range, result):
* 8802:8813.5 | 0.4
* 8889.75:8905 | 0.2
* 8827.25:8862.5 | 0.2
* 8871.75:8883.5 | -0.8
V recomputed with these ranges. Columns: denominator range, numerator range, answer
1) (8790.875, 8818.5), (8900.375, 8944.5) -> 1.06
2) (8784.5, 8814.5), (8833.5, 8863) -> 1.03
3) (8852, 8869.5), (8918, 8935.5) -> 1.00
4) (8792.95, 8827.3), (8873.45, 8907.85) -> 1.06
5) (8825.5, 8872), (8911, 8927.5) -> 1.05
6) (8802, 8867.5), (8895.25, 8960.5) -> 1.05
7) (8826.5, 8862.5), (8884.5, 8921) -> 1.02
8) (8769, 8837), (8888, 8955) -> 1.04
